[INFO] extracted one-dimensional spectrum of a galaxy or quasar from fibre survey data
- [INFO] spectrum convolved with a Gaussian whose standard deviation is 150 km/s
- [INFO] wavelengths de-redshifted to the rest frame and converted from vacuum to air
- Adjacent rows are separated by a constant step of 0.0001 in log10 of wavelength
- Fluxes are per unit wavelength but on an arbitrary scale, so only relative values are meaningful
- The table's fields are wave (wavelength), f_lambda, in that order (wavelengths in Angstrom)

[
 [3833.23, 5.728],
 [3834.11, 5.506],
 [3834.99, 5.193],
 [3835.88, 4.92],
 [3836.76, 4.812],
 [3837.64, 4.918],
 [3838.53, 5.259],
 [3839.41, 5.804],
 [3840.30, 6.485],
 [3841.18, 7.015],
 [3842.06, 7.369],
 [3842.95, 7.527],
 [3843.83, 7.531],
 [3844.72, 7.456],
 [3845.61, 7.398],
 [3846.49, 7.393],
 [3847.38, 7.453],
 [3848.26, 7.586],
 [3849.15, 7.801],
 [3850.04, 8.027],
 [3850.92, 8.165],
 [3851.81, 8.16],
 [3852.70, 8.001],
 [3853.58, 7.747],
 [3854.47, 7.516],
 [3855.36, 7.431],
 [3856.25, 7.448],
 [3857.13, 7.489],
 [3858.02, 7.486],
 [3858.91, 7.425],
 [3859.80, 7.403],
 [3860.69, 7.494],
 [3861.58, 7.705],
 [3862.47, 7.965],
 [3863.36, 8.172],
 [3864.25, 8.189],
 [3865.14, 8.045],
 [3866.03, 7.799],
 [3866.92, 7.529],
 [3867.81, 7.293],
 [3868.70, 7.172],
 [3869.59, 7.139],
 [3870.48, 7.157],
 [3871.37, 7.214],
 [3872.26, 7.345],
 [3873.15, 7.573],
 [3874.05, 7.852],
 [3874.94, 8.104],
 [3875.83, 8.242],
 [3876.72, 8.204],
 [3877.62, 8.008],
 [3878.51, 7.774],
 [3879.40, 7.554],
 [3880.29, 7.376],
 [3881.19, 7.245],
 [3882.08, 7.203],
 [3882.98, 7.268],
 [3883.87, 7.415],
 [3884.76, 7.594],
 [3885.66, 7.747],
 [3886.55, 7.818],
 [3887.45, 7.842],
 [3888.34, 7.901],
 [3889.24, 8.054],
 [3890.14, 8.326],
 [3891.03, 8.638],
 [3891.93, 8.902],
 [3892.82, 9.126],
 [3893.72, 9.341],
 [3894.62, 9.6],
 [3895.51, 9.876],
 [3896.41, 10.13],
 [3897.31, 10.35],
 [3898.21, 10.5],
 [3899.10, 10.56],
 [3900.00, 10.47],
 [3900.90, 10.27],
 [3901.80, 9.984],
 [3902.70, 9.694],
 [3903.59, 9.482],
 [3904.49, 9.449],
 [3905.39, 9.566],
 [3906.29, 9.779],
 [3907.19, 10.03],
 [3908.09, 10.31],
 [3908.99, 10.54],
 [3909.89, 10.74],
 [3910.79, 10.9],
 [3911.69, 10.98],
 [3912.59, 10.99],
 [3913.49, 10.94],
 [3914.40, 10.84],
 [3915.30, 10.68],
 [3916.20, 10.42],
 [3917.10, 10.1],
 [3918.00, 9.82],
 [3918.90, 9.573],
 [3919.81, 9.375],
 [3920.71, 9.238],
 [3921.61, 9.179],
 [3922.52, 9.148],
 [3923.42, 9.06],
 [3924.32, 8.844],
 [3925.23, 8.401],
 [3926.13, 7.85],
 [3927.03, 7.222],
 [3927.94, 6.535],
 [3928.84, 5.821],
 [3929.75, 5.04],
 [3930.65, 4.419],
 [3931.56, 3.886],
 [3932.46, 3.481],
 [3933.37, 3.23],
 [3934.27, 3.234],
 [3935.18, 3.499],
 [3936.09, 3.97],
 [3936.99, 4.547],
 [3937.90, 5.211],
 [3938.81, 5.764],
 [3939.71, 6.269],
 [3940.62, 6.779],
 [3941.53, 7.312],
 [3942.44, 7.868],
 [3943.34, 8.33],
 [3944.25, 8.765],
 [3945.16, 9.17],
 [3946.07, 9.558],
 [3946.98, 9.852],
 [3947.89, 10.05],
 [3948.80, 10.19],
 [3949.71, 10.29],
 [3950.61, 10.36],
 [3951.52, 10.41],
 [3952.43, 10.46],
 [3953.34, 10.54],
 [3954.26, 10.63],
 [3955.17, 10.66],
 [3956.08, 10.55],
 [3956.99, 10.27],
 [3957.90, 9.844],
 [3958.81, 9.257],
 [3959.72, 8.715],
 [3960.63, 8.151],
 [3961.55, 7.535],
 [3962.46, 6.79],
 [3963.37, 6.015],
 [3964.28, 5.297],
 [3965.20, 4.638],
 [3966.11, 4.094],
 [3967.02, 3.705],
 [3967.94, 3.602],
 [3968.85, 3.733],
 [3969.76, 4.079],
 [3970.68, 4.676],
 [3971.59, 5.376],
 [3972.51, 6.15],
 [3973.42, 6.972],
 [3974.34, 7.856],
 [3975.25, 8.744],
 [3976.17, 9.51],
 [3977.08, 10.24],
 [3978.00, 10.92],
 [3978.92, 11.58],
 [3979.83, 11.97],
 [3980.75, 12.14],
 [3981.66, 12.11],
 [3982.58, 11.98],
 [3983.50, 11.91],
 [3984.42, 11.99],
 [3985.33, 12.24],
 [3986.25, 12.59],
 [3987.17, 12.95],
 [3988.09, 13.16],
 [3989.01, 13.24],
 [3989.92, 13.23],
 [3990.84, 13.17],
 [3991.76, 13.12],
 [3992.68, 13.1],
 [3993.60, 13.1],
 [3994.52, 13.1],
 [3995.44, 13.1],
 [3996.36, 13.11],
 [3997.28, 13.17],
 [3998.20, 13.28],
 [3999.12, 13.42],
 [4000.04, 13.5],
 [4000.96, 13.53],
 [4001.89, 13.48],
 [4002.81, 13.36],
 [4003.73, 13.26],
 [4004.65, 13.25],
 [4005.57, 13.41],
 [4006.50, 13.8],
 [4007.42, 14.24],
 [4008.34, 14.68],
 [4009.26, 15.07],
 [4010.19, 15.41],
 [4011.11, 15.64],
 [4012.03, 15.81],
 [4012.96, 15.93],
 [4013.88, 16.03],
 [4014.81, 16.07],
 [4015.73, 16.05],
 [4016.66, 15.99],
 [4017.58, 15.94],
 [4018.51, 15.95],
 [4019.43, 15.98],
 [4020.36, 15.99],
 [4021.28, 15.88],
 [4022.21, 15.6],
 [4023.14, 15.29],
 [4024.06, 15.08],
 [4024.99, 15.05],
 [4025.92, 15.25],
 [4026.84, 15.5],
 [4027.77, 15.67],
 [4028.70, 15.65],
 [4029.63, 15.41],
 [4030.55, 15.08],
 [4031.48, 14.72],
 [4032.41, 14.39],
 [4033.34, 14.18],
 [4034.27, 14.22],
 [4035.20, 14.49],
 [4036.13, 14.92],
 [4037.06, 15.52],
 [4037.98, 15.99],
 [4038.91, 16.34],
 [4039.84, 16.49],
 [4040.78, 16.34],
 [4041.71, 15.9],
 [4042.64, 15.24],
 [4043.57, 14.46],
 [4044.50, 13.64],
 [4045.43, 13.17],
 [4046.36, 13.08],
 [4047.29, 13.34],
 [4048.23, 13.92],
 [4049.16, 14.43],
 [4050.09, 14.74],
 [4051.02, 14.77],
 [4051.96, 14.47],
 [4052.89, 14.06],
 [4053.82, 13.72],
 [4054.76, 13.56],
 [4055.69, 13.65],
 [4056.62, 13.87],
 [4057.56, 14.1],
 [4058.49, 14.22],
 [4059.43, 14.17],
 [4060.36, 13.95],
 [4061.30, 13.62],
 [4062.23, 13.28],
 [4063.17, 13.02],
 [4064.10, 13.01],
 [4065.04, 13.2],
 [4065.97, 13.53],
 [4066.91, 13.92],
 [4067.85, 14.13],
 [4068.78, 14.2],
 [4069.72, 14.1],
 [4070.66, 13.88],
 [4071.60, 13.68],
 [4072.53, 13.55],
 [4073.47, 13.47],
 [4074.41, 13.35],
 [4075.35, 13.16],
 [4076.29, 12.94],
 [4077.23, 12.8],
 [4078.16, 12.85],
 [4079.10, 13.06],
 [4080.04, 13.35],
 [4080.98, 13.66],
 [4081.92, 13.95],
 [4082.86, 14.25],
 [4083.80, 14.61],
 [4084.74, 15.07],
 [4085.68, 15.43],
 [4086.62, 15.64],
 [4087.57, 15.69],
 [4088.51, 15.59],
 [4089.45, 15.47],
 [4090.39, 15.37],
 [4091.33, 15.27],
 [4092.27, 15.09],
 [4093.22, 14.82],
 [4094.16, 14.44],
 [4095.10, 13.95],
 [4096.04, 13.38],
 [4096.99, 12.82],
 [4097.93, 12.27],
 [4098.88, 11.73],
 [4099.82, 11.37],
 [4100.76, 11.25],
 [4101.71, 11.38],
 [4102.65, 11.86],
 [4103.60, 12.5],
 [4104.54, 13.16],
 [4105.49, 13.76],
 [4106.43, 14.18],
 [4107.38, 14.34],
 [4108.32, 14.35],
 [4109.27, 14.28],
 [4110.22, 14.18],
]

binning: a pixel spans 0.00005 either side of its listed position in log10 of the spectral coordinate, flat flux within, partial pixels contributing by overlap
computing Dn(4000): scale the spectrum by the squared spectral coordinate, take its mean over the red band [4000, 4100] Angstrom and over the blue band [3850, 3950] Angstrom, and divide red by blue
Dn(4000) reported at 1.90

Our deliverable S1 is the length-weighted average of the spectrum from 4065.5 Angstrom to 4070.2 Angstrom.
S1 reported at 14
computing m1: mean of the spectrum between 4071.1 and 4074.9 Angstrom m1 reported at 13.5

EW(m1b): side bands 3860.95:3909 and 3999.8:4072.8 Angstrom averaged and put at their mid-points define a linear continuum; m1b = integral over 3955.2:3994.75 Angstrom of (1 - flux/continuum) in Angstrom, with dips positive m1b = 9.2 Angstrom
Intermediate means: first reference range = 8.51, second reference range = 14.6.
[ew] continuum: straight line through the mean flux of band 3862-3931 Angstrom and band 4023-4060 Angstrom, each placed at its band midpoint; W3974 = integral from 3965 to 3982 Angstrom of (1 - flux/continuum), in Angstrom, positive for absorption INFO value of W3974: 6.4 Angstrom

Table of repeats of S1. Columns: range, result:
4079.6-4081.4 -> 13.5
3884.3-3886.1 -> 7.66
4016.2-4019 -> 16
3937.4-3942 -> 6.25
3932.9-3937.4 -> 3.69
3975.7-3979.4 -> 10.6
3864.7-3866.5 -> 7.92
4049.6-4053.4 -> 14.5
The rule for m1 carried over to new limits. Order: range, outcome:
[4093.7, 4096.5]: 14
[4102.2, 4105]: 12.5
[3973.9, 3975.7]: 8.33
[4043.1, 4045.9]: 13.8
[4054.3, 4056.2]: 13.7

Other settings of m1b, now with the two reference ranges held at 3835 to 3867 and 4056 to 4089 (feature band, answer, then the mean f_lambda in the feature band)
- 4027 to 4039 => -2.25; 15.1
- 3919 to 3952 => 8.36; 7.31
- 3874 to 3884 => 0.48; 7.69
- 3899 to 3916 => -2.62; 10.3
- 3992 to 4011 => -3.04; 13.6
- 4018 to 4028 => -2.55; 15.6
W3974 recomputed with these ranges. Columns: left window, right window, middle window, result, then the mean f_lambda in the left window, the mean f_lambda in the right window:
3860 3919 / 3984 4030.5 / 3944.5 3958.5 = 1.9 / 8.84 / 14.4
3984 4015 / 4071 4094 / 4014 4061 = -3.2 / 13.7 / 14.3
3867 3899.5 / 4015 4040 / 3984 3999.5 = 0.7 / 8.2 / 15.4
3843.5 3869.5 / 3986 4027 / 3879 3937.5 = 8.5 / 7.66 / 14.4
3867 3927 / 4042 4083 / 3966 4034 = -3.9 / 8.96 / 13.7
